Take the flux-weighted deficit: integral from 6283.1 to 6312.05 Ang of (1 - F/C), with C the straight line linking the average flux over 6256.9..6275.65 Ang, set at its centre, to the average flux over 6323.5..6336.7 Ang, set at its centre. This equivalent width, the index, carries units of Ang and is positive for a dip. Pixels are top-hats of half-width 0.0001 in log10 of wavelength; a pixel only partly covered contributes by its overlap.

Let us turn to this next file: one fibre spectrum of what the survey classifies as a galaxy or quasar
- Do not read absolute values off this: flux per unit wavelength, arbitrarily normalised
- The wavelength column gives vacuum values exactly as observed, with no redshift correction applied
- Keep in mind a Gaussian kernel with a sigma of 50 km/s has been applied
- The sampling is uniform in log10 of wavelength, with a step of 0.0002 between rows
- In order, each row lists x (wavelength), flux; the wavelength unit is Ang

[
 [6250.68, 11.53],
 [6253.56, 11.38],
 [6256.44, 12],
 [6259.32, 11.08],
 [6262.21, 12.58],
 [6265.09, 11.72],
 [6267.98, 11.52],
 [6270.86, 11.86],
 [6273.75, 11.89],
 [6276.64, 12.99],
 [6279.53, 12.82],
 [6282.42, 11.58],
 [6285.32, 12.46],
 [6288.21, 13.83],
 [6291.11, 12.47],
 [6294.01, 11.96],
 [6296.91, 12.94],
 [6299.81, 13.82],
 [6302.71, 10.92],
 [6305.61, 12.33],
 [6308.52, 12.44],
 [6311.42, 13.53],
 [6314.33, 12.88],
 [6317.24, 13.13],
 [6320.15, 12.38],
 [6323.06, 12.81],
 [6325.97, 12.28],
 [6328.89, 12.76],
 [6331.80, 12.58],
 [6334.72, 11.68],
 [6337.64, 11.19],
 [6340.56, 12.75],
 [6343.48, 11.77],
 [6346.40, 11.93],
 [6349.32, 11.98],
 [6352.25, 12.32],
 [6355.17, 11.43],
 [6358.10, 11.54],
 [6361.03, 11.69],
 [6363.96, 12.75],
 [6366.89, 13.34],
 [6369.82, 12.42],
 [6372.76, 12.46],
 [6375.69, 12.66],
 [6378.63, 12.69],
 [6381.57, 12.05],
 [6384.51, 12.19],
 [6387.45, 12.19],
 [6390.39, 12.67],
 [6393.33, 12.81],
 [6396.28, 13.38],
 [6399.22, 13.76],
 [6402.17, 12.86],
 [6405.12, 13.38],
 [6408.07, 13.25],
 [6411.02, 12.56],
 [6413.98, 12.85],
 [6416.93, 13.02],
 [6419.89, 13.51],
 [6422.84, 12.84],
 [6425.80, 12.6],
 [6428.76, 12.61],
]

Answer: -1.3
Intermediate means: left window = 11.8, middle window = 12.6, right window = 12.3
